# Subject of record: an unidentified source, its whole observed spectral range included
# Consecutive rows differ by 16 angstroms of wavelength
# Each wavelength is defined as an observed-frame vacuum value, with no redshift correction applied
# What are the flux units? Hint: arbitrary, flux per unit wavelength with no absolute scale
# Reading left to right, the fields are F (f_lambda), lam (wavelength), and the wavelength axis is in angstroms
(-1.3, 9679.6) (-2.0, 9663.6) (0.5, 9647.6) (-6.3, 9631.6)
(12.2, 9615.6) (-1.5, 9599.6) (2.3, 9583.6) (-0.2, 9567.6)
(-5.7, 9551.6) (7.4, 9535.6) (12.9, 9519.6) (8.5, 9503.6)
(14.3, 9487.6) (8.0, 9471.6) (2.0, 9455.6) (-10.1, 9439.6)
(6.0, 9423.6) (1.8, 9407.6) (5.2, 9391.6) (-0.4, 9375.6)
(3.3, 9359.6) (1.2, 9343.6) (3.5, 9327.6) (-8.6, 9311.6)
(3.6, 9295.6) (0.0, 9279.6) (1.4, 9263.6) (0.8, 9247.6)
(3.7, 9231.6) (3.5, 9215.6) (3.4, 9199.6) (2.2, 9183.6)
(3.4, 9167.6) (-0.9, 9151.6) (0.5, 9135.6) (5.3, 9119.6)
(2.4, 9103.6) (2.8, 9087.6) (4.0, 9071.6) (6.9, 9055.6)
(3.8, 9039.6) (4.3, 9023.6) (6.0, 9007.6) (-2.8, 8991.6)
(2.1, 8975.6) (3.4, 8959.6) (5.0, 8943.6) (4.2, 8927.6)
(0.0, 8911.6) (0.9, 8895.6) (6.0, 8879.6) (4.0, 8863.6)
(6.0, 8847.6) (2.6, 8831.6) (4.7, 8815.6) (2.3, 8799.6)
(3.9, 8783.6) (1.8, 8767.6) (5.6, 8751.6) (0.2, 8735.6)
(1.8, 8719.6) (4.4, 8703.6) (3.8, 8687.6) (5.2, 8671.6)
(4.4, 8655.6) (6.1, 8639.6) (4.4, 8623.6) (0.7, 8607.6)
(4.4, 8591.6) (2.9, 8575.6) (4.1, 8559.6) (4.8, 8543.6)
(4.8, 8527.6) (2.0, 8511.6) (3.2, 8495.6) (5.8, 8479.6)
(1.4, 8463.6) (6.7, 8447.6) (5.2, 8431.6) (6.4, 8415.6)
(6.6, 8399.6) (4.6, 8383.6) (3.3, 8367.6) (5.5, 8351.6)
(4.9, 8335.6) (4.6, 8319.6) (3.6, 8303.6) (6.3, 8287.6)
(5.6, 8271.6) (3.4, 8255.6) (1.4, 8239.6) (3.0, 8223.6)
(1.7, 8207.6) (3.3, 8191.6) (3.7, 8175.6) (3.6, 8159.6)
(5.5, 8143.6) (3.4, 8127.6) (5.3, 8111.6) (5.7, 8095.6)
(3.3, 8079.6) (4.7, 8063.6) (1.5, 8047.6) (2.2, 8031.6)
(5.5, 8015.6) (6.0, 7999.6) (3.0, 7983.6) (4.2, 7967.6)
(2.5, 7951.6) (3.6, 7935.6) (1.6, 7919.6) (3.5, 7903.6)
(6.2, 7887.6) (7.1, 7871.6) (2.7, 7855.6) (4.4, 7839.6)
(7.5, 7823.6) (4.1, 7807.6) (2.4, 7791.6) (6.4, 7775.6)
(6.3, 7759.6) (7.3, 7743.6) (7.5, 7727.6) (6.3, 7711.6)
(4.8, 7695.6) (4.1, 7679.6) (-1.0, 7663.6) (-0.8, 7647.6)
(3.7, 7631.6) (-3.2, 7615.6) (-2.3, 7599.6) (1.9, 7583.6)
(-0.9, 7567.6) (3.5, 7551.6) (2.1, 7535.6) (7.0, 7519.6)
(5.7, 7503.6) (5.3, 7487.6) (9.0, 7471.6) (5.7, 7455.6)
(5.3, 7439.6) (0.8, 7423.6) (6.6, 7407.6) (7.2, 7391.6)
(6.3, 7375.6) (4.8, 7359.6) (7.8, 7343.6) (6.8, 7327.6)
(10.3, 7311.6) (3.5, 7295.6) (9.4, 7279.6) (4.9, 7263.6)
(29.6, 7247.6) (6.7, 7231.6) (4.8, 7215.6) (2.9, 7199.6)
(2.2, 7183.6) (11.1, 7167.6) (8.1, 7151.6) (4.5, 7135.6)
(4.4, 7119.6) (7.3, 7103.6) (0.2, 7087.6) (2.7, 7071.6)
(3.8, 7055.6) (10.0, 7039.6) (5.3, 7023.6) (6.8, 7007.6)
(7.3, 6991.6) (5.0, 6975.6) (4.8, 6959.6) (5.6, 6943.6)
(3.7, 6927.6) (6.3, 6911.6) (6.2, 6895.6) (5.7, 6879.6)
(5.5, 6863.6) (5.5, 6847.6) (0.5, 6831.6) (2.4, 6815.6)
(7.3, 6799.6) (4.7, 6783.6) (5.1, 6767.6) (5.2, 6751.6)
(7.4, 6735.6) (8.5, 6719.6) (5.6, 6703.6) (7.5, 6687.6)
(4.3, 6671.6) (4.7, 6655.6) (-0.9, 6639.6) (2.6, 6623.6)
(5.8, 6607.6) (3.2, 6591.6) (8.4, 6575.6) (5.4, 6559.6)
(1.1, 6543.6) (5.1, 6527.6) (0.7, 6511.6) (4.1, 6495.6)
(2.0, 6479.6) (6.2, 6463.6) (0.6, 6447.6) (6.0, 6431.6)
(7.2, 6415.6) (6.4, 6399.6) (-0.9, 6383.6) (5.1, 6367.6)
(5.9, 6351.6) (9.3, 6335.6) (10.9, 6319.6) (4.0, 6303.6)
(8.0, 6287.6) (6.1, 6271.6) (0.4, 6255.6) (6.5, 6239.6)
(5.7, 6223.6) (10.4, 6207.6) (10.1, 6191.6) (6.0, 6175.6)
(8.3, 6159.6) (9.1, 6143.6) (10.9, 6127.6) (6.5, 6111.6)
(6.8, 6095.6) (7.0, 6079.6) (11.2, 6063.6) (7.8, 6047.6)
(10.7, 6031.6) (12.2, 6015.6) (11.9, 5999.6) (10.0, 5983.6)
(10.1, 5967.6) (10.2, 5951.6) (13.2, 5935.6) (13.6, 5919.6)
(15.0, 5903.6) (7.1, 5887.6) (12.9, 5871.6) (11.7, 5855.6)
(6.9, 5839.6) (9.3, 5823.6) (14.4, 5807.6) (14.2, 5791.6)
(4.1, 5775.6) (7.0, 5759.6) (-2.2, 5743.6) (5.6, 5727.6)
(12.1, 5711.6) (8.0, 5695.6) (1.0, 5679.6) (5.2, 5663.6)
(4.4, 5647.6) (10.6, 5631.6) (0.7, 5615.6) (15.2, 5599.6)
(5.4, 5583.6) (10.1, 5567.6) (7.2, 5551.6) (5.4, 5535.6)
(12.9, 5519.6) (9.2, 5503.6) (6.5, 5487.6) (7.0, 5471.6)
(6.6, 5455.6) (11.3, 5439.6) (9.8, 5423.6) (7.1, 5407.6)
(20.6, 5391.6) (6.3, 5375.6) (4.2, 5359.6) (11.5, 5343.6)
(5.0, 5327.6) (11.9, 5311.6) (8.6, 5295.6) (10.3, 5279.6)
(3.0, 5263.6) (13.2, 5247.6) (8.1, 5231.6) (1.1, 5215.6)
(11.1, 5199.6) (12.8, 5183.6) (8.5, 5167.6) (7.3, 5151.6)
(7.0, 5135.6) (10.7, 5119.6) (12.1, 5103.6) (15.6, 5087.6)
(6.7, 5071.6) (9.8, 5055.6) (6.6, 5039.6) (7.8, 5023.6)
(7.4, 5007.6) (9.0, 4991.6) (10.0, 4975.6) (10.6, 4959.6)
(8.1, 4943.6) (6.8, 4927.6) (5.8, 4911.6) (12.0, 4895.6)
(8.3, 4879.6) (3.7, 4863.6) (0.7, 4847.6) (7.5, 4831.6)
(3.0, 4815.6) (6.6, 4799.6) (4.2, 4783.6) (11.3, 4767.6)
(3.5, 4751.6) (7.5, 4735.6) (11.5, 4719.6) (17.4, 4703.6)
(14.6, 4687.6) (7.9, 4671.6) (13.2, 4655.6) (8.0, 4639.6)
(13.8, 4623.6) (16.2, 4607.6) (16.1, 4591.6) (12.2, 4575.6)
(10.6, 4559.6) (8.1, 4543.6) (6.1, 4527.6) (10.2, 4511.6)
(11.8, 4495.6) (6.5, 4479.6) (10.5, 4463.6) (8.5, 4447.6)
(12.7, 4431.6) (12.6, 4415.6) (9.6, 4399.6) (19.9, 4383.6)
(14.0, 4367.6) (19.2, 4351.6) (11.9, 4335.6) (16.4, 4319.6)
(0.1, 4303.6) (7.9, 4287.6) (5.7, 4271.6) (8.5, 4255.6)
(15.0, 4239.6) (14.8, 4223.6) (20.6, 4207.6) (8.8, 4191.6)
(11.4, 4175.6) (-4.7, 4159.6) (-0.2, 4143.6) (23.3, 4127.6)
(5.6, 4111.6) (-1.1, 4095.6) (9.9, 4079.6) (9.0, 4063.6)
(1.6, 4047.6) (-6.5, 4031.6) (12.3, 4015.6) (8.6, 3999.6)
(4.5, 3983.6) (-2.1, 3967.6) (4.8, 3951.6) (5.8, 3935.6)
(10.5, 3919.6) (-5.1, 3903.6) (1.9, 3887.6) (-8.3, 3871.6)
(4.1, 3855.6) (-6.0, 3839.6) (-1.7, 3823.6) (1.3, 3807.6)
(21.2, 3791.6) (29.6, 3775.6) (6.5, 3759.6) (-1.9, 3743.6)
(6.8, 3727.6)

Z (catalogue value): 0.45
